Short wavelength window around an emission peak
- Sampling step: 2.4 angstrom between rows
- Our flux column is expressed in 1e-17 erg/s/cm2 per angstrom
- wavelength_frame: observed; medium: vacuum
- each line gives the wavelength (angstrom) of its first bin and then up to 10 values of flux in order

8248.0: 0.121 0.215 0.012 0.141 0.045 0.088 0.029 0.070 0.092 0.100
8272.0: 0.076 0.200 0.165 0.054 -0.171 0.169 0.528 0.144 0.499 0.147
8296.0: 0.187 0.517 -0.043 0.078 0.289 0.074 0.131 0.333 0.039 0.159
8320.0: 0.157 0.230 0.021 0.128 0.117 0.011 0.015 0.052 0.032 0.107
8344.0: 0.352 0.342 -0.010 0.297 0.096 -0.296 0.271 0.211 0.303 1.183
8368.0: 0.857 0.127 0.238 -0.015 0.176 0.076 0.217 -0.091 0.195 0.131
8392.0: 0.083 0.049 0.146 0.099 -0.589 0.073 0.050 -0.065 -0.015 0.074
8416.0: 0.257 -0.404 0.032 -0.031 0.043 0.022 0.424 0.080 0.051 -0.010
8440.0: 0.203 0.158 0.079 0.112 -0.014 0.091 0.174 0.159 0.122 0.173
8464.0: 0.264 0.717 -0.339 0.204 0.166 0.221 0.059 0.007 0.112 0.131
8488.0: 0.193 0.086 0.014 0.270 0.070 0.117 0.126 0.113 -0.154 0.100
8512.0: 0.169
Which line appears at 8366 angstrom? [O III]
